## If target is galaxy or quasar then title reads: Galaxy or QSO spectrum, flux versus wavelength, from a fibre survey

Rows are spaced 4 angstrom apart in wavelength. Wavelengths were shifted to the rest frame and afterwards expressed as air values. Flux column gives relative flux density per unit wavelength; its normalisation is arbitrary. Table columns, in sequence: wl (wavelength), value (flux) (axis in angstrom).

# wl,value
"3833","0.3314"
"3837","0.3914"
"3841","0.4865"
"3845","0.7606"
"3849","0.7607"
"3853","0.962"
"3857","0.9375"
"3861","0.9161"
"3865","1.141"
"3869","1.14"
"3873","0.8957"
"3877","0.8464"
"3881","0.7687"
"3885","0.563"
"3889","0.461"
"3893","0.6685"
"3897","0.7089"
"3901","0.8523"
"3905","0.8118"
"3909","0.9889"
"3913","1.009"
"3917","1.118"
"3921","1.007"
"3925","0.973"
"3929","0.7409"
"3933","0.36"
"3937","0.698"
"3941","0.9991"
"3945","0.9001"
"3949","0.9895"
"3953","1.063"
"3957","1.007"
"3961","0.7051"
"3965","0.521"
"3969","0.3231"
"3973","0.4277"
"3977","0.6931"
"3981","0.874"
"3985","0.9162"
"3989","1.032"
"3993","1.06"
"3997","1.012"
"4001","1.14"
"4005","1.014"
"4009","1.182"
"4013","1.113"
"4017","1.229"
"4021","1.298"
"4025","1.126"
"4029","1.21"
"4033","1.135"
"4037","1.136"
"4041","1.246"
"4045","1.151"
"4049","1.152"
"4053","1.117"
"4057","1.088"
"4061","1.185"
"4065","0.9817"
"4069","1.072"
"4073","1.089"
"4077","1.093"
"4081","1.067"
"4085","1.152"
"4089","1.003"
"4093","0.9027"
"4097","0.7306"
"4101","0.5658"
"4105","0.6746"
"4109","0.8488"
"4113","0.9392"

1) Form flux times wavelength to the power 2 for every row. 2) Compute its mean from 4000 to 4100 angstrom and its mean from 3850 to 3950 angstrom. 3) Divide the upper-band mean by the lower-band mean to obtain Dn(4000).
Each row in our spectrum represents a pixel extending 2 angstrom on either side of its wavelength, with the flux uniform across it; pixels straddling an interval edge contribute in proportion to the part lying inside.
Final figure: 1.4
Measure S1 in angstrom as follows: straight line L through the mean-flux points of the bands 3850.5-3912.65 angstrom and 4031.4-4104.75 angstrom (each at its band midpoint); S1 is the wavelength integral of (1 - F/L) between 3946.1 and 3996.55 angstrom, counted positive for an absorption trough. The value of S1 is 7.0 angstrom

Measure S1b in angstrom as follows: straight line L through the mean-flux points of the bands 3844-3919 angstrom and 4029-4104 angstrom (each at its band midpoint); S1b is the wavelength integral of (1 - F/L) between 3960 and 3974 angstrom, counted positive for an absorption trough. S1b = 6.8 angstrom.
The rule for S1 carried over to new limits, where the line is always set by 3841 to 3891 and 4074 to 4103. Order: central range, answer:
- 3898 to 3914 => -0.9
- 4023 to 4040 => -4.6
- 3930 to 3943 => 2.6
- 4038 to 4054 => -4.4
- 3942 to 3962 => -1.7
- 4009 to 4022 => -4.3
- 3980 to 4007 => -3.6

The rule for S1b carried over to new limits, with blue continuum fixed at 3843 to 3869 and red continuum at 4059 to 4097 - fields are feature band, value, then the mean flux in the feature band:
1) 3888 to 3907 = 4.8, 0.713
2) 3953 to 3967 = 2.7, 0.79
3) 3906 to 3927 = -1.1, 1.01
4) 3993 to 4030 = -4.8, 1.14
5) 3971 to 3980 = 3.6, 0.595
